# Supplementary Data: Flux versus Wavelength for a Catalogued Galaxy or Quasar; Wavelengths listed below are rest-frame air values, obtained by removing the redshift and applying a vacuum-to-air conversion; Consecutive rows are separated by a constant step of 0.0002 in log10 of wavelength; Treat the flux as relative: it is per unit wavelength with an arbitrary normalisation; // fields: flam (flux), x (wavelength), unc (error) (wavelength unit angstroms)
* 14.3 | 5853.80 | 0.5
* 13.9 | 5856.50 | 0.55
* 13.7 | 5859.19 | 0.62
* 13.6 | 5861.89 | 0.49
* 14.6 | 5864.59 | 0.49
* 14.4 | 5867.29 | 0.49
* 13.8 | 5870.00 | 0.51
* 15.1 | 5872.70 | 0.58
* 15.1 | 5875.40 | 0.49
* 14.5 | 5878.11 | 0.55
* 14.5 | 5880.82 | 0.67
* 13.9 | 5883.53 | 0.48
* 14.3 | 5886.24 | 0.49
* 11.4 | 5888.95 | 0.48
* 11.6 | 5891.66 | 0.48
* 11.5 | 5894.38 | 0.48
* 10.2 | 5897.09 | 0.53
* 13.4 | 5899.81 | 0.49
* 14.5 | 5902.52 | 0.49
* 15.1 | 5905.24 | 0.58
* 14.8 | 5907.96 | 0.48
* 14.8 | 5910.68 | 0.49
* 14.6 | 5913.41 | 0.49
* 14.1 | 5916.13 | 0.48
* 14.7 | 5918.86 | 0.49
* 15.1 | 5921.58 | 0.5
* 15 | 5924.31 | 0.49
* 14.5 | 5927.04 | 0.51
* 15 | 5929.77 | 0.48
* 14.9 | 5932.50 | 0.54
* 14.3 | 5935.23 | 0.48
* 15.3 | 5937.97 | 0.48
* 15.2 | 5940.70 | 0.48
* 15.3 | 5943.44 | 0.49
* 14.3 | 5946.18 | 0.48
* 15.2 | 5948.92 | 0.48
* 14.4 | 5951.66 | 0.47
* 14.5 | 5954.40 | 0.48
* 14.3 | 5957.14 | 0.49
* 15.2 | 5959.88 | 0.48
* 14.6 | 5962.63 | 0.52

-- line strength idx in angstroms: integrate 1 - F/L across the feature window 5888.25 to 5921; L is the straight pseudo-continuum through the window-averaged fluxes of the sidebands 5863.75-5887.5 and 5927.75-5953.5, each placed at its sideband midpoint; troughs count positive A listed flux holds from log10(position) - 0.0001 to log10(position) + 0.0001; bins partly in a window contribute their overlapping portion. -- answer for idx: 2.6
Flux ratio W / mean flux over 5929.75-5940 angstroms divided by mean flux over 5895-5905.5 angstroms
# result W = 1.1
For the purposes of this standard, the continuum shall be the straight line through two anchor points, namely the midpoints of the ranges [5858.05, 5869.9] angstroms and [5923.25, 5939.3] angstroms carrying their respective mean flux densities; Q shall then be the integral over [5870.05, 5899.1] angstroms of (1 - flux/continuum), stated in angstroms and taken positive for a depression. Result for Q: 2.1 angstroms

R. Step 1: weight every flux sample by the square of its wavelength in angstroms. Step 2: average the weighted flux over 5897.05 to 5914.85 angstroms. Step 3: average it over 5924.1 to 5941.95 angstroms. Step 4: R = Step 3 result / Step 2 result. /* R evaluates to 1.06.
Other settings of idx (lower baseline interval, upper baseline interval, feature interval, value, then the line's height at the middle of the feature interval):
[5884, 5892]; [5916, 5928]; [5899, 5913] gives -0.8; 13.8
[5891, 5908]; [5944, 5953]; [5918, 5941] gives -1.4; 14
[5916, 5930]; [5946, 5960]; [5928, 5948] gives -0.3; 14.7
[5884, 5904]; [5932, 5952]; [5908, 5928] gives -1.5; 13.7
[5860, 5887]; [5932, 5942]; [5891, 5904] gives 2.0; 14.6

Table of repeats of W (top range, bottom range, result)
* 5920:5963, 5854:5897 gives 1.09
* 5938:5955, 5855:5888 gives 1.04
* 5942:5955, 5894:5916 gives 1.07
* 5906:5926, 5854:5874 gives 1.04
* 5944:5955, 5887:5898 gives 1.29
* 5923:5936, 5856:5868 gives 1.05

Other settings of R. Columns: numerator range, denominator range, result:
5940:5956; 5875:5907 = 1.13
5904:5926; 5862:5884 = 1.04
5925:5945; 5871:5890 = 1.07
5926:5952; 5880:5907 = 1.16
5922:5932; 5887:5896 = 1.29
